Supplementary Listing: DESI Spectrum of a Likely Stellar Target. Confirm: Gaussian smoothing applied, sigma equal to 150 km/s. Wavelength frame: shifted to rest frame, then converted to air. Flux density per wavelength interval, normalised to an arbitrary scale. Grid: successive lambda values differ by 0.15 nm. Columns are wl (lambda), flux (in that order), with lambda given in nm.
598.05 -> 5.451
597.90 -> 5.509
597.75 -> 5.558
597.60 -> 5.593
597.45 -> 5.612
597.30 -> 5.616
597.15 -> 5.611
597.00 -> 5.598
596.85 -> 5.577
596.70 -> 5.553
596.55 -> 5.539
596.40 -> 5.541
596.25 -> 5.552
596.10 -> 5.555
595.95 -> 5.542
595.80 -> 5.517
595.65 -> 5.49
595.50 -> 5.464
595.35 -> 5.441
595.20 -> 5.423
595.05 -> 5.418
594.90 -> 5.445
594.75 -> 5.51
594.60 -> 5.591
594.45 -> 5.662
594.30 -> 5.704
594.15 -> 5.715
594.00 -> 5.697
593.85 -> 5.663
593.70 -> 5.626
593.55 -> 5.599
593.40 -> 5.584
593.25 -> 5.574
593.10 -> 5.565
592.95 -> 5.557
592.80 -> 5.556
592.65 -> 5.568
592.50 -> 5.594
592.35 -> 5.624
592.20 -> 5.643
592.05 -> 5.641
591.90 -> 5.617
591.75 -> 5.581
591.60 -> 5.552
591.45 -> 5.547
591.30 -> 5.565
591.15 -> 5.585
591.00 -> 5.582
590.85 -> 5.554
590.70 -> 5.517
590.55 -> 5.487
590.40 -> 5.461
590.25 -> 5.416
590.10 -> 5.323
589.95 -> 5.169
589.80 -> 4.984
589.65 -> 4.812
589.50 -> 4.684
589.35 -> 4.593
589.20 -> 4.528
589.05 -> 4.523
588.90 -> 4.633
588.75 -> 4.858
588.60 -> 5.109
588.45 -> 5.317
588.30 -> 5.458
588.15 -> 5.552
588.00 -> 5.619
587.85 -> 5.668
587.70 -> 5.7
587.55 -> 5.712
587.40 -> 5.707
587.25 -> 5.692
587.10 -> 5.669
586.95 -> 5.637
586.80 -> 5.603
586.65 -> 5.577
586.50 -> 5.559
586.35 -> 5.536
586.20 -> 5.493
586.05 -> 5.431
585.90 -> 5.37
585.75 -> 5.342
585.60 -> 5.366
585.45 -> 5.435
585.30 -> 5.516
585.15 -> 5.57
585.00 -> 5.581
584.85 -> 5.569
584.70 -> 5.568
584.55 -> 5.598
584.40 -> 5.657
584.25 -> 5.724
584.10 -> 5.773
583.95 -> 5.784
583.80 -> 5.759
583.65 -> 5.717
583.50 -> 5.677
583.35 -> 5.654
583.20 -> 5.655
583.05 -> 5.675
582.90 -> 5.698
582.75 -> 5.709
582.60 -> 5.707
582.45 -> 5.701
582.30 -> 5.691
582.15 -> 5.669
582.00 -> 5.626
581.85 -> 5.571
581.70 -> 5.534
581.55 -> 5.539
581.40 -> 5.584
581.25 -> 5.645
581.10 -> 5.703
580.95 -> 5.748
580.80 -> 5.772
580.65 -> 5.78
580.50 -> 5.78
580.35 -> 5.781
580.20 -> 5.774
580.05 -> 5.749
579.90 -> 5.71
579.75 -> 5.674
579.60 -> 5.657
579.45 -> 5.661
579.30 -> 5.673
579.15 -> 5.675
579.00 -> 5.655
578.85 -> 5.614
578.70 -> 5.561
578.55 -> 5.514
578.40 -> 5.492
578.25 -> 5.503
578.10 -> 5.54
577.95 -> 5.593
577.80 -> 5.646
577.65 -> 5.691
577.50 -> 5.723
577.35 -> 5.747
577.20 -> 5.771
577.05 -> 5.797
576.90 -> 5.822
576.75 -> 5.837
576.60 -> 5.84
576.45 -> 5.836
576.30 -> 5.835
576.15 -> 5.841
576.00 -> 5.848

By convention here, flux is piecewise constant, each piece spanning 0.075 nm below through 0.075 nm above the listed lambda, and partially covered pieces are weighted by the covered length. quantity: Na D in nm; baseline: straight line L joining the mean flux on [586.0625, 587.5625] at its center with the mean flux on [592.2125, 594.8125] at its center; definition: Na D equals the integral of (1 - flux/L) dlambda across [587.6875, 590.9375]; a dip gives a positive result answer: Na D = 0.253 nm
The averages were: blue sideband 5.61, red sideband 5.61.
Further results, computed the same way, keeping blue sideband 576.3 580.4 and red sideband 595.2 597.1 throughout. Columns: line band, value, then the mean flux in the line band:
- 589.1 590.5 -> 0.15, 5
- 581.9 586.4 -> 0.02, 5.61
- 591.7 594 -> -0.02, 5.6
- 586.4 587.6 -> -0.01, 5.64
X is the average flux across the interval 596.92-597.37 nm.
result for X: 5.61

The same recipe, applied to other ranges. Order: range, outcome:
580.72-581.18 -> 5.74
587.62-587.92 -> 5.68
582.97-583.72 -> 5.68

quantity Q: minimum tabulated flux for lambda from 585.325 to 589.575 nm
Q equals 4.523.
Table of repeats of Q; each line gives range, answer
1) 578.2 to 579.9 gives 5.492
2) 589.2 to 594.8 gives 4.528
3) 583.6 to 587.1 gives 5.342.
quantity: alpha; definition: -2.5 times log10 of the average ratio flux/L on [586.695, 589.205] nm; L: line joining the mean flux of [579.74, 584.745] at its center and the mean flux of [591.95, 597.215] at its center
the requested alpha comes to 0.05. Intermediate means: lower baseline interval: 5.69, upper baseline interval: 5.57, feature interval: 5.38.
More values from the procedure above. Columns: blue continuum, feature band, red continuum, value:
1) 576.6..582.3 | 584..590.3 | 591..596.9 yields 0.05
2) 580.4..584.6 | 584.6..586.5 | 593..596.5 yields 0.03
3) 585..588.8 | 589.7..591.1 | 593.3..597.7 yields 0.03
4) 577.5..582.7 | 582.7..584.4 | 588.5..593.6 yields -0.03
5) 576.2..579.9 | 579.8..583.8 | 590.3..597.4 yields -0.01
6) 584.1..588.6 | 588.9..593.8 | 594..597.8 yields 0.04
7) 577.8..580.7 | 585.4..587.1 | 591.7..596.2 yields 0.02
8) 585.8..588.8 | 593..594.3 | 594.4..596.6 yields -0.02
